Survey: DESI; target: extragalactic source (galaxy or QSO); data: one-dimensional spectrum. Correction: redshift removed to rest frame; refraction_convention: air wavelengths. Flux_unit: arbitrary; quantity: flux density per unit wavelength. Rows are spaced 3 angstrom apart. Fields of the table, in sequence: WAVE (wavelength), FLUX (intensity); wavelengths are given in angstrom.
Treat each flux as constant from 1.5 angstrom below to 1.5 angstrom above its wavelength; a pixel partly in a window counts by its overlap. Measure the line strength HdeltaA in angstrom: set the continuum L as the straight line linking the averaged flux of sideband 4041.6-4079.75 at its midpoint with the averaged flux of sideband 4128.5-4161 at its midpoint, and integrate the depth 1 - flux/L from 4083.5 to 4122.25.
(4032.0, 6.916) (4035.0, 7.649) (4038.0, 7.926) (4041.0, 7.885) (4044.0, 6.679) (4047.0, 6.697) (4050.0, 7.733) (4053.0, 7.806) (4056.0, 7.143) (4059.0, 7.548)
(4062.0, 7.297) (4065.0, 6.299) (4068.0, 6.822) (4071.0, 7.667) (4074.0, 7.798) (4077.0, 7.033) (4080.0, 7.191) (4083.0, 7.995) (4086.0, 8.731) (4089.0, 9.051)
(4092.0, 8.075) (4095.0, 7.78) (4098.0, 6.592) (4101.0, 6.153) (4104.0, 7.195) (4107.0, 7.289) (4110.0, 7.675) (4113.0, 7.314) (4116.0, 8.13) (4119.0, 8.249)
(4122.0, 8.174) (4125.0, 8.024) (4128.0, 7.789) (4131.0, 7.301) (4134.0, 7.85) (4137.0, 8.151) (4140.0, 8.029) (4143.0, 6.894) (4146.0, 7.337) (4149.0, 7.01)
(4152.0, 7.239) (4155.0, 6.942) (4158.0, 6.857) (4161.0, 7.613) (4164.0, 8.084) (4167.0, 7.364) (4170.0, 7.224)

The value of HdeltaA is -2.2 angstrom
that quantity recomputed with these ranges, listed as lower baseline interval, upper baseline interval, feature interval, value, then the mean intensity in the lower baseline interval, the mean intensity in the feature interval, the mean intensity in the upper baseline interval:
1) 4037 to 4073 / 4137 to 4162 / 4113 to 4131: -1.6 angstrom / 7.29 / 7.95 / 7.29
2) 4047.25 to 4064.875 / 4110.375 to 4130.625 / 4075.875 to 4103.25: 0.0 angstrom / 7.35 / 7.62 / 7.9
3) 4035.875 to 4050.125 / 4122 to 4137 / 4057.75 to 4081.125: 0.9 angstrom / 7.36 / 7.2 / 7.83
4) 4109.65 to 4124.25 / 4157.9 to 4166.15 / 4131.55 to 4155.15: 0.9 angstrom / 7.93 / 7.45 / 7.62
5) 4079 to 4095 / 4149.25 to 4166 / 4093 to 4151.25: 1.7 angstrom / 8.2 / 7.52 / 7.32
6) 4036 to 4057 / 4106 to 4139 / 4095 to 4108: 1.4 angstrom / 7.42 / 6.9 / 7.82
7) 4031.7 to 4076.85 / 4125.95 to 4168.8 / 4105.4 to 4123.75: -1.0 angstrom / 7.33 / 7.8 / 7.47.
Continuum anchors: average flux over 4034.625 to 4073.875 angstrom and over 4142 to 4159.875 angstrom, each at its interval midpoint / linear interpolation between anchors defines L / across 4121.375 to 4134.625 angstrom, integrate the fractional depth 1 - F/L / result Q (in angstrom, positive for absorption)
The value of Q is -1.3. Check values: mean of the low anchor 7.33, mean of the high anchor 7.06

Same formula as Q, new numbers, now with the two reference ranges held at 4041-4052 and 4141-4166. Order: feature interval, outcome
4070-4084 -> -0.60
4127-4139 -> -0.88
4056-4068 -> 0.28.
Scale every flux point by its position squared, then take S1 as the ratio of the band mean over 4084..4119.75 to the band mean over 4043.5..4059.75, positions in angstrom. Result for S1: 1.08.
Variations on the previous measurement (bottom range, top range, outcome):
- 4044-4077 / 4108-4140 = 1.12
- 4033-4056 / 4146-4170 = 1.04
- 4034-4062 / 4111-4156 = 1.07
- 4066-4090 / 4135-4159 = 0.98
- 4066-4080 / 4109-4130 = 1.11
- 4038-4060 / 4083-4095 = 1.16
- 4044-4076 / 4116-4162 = 1.09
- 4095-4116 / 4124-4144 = 1.09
